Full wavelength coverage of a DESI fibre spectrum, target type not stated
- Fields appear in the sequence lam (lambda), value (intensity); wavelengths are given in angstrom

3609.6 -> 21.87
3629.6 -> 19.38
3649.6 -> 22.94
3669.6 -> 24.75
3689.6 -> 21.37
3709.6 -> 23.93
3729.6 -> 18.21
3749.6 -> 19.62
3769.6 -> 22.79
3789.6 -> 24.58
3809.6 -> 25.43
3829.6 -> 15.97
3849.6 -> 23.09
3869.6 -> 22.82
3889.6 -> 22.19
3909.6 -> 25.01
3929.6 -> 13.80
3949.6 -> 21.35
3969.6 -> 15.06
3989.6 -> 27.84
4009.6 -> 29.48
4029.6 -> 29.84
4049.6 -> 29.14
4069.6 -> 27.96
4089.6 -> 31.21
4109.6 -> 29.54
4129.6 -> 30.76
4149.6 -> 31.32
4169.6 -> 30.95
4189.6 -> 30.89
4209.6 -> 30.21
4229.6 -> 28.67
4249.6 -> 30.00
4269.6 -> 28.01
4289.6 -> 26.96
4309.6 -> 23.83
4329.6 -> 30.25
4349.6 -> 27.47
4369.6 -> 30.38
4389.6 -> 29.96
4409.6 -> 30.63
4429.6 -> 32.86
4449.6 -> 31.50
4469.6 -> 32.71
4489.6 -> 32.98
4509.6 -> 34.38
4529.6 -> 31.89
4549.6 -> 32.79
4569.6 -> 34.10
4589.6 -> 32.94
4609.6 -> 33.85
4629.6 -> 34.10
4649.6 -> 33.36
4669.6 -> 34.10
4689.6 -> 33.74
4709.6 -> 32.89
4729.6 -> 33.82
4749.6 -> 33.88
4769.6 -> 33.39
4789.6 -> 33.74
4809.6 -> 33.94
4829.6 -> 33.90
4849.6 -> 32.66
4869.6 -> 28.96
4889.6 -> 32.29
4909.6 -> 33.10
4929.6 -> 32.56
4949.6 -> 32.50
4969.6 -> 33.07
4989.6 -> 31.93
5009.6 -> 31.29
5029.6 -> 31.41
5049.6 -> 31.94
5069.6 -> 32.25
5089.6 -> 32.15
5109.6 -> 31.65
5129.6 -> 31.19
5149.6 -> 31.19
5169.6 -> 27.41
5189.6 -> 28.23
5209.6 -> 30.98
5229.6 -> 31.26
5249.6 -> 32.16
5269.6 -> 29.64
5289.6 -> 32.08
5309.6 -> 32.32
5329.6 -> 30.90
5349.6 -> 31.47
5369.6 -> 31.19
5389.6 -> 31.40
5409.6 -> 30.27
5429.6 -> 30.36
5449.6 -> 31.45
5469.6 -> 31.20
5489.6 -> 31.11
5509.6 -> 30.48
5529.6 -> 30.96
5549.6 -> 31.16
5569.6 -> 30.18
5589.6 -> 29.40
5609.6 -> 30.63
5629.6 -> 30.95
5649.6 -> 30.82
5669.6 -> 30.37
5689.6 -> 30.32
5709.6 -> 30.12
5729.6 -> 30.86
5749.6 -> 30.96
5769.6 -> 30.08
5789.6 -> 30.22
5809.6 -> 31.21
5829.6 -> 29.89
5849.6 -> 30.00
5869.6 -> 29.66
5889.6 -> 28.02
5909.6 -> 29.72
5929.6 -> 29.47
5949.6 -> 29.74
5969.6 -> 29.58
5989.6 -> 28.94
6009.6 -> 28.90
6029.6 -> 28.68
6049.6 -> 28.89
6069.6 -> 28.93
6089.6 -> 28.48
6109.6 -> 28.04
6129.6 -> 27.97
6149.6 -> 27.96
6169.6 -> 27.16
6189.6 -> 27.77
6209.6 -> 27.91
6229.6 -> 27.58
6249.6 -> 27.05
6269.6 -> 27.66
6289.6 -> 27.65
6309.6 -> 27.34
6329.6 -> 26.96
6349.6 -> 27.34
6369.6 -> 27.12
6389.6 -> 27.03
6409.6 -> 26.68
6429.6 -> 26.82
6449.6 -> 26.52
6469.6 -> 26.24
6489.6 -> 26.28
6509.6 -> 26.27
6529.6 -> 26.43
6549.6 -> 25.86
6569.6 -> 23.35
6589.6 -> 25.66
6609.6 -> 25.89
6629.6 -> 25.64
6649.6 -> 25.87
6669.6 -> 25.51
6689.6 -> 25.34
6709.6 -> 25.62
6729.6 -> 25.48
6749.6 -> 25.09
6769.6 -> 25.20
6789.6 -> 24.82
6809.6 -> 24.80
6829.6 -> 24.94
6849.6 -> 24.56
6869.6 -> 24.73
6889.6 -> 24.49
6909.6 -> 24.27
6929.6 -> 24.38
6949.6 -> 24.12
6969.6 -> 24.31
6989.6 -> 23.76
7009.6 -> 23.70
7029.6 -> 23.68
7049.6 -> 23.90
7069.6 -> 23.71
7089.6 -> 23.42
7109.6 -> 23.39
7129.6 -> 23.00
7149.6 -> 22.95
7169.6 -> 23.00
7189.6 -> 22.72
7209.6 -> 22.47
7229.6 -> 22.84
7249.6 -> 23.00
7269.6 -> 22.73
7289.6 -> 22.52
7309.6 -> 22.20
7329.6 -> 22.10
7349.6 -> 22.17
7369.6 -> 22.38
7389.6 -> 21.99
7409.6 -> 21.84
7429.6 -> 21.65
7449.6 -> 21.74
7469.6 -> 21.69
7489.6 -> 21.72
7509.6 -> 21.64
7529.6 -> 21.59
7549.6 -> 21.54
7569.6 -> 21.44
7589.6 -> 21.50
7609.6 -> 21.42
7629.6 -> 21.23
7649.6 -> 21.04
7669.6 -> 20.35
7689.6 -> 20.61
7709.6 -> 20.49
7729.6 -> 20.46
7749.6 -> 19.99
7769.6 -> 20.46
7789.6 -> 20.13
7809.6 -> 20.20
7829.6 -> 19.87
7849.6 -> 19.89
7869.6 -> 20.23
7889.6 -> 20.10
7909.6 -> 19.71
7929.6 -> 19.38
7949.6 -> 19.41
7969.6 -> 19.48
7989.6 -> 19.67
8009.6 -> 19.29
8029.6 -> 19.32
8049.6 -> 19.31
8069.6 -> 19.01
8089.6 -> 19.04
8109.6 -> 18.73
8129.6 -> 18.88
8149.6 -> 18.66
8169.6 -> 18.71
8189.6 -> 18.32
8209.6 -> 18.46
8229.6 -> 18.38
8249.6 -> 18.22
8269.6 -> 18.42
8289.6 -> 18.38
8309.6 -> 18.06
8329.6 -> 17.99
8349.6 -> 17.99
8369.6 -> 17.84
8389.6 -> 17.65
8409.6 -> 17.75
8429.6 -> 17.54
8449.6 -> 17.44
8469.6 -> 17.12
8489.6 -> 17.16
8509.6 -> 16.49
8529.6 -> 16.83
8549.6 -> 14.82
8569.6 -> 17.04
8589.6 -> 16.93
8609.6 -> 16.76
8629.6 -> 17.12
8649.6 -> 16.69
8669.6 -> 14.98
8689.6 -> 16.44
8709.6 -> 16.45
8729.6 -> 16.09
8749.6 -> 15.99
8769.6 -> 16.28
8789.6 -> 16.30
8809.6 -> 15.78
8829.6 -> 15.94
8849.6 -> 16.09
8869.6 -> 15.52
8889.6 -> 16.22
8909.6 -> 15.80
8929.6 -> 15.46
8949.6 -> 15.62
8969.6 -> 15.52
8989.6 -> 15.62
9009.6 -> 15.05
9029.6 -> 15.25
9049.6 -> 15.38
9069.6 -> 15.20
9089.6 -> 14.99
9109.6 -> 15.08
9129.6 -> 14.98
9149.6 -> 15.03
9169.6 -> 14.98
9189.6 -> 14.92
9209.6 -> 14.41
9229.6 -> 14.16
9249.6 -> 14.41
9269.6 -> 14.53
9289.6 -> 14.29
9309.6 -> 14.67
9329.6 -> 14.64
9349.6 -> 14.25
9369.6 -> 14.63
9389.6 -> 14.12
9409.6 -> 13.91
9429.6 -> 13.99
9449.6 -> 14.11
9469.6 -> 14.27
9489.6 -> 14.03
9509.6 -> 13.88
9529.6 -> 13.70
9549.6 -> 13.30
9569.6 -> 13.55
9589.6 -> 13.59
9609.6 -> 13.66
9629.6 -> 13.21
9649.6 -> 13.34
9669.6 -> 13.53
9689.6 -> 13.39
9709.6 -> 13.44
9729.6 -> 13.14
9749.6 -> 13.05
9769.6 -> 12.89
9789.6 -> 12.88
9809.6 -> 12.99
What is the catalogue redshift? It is 0.00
